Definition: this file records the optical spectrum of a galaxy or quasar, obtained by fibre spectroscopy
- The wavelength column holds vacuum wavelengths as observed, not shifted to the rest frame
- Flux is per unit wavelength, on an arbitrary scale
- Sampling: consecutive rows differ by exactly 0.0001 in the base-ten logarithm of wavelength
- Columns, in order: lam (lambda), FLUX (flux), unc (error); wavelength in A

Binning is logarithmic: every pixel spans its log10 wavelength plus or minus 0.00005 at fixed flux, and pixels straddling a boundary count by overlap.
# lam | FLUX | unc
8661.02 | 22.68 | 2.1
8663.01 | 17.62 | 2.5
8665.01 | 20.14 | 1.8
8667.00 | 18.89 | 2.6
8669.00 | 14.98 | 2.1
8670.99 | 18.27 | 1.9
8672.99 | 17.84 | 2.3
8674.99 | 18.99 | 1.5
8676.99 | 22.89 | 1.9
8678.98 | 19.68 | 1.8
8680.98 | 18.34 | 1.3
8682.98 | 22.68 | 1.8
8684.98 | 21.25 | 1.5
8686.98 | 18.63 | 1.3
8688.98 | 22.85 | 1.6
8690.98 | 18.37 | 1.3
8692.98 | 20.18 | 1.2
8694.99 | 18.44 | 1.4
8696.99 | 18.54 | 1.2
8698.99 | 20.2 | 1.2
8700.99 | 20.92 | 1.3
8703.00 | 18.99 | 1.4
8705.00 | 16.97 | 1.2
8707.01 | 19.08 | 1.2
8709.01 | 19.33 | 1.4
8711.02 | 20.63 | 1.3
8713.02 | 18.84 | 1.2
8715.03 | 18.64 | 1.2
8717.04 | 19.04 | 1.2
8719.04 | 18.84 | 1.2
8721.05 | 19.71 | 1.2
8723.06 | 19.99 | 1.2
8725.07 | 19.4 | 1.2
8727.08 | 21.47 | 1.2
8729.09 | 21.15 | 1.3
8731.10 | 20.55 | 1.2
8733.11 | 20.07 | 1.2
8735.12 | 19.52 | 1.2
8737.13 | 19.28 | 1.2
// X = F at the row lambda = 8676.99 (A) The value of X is 22.89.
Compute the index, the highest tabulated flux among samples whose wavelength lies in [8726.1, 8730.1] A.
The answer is 21.47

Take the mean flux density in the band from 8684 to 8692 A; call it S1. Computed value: 20.3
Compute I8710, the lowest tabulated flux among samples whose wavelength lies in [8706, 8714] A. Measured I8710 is 18.84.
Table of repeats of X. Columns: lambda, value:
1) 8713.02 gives 18.84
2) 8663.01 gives 17.62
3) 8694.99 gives 18.44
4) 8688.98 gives 22.85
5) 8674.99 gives 18.99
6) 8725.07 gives 19.4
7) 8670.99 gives 18.27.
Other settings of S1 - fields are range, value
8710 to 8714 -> 19.7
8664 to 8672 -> 18.1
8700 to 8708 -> 19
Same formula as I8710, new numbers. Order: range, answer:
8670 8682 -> 17.84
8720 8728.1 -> 19.4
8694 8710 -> 16.97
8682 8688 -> 18.63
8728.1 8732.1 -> 20.55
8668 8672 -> 14.98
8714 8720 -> 18.64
